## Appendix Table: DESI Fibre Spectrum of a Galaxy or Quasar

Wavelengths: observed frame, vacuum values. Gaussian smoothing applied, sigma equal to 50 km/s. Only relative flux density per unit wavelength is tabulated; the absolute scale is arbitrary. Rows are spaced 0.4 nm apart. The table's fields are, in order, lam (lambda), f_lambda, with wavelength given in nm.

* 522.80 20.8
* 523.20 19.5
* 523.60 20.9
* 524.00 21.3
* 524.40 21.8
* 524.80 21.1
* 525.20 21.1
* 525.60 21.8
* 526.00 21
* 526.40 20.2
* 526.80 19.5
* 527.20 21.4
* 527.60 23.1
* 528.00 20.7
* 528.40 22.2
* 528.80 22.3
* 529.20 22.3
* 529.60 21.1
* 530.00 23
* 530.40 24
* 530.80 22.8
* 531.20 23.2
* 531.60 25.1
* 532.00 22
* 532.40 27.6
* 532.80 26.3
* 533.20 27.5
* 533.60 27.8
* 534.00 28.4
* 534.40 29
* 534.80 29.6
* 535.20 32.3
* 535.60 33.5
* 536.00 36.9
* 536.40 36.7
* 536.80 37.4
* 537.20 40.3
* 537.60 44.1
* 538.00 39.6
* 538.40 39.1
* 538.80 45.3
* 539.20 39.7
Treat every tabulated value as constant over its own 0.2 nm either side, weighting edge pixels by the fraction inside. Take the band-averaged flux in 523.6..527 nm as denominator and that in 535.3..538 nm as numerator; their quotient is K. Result 1.81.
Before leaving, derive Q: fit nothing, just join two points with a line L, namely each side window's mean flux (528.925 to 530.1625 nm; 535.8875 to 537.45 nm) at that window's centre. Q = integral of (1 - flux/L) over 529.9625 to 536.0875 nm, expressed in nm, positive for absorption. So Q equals 0.51 nm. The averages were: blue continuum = 22.1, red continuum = 38.1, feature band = 27.4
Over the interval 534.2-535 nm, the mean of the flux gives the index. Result 29.3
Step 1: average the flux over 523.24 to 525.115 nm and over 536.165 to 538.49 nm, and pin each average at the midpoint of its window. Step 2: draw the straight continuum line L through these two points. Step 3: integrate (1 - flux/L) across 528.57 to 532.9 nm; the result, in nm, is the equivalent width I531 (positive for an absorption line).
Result 0.965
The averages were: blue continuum 21.1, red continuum 39.5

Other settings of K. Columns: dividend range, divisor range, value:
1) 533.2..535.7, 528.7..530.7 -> 1.32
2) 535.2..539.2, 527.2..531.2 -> 1.74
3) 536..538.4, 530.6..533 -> 1.61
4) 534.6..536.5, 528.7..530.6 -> 1.49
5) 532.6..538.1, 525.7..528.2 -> 1.59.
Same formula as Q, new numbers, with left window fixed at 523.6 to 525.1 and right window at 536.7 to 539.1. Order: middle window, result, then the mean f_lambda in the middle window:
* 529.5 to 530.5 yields 0.23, 22.7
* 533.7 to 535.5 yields 0.32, 29.9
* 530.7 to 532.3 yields 0.41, 23.6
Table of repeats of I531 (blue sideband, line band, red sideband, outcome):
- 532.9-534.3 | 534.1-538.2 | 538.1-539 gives -0.07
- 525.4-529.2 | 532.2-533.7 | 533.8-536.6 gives 0.10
